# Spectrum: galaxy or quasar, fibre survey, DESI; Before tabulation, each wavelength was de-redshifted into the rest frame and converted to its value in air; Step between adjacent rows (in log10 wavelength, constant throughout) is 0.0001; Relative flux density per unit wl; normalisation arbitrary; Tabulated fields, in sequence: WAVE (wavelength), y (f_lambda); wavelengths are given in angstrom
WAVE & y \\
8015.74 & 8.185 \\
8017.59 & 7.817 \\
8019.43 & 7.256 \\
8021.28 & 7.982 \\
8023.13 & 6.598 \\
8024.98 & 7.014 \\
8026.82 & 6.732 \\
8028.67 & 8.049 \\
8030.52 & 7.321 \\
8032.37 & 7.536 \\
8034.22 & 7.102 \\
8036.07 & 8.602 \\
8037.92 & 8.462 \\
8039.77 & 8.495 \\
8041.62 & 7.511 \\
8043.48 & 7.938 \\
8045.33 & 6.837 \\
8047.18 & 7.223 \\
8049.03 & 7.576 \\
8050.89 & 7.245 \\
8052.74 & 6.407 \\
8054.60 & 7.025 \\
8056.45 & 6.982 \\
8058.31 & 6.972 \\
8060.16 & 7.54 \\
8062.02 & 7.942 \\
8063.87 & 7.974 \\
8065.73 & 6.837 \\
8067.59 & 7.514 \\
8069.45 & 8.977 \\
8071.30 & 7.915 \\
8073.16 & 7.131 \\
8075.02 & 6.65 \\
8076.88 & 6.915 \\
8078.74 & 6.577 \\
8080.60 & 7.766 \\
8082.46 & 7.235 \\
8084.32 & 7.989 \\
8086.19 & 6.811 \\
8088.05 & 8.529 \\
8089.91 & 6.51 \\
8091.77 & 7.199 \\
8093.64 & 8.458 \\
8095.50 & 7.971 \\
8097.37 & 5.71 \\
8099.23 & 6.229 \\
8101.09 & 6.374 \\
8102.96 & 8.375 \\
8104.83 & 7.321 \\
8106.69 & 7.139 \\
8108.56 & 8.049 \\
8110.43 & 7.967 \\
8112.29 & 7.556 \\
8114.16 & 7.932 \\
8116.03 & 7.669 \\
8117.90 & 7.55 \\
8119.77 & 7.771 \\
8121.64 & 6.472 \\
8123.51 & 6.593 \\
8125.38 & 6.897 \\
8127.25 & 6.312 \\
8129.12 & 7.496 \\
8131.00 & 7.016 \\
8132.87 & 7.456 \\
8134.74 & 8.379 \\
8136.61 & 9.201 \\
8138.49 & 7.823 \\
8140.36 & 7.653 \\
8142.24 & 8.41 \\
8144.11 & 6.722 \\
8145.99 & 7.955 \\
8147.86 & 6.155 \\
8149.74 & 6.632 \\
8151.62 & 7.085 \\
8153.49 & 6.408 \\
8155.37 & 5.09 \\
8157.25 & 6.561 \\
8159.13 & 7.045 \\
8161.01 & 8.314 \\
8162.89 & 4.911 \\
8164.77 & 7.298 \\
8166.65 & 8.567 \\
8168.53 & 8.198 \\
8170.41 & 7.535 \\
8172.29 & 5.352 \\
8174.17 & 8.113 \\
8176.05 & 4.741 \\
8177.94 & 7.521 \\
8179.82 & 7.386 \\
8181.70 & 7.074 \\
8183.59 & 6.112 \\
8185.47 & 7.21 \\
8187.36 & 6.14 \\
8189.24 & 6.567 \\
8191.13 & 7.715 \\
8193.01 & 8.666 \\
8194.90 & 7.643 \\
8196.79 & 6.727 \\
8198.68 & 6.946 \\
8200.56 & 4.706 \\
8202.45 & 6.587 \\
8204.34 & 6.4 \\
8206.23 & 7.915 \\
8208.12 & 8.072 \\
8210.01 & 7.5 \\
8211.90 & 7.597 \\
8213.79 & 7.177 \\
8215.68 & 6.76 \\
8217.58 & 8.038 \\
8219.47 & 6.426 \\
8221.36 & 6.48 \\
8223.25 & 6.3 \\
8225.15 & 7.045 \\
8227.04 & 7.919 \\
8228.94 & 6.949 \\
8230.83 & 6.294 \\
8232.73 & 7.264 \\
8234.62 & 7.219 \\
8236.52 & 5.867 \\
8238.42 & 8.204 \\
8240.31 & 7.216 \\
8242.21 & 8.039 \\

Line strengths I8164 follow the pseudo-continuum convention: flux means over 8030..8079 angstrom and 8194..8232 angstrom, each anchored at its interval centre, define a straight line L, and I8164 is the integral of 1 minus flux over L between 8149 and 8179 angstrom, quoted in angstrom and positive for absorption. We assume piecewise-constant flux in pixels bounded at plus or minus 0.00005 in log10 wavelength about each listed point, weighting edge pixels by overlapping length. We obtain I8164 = 1.2 angstrom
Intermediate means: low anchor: 7.46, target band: 6.84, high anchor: 6.97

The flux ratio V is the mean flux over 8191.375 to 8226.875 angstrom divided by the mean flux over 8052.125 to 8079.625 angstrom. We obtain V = 1.0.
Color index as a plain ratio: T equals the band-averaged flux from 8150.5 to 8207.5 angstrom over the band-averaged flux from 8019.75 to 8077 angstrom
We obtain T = 0.9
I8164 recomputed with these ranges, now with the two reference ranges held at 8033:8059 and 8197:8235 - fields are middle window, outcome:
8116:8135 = 0.1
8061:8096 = -0.7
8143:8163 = 1.2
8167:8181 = 0.1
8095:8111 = 0.2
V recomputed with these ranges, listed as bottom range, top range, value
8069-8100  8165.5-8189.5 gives 0.95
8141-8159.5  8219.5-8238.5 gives 1.01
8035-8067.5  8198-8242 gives 0.93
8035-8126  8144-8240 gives 0.94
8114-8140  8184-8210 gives 0.94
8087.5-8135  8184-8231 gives 0.96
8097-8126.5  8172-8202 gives 0.94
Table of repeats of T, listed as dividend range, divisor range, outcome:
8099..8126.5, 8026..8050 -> 0.96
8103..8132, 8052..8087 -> 1.00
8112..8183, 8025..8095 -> 0.96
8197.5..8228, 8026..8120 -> 0.94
